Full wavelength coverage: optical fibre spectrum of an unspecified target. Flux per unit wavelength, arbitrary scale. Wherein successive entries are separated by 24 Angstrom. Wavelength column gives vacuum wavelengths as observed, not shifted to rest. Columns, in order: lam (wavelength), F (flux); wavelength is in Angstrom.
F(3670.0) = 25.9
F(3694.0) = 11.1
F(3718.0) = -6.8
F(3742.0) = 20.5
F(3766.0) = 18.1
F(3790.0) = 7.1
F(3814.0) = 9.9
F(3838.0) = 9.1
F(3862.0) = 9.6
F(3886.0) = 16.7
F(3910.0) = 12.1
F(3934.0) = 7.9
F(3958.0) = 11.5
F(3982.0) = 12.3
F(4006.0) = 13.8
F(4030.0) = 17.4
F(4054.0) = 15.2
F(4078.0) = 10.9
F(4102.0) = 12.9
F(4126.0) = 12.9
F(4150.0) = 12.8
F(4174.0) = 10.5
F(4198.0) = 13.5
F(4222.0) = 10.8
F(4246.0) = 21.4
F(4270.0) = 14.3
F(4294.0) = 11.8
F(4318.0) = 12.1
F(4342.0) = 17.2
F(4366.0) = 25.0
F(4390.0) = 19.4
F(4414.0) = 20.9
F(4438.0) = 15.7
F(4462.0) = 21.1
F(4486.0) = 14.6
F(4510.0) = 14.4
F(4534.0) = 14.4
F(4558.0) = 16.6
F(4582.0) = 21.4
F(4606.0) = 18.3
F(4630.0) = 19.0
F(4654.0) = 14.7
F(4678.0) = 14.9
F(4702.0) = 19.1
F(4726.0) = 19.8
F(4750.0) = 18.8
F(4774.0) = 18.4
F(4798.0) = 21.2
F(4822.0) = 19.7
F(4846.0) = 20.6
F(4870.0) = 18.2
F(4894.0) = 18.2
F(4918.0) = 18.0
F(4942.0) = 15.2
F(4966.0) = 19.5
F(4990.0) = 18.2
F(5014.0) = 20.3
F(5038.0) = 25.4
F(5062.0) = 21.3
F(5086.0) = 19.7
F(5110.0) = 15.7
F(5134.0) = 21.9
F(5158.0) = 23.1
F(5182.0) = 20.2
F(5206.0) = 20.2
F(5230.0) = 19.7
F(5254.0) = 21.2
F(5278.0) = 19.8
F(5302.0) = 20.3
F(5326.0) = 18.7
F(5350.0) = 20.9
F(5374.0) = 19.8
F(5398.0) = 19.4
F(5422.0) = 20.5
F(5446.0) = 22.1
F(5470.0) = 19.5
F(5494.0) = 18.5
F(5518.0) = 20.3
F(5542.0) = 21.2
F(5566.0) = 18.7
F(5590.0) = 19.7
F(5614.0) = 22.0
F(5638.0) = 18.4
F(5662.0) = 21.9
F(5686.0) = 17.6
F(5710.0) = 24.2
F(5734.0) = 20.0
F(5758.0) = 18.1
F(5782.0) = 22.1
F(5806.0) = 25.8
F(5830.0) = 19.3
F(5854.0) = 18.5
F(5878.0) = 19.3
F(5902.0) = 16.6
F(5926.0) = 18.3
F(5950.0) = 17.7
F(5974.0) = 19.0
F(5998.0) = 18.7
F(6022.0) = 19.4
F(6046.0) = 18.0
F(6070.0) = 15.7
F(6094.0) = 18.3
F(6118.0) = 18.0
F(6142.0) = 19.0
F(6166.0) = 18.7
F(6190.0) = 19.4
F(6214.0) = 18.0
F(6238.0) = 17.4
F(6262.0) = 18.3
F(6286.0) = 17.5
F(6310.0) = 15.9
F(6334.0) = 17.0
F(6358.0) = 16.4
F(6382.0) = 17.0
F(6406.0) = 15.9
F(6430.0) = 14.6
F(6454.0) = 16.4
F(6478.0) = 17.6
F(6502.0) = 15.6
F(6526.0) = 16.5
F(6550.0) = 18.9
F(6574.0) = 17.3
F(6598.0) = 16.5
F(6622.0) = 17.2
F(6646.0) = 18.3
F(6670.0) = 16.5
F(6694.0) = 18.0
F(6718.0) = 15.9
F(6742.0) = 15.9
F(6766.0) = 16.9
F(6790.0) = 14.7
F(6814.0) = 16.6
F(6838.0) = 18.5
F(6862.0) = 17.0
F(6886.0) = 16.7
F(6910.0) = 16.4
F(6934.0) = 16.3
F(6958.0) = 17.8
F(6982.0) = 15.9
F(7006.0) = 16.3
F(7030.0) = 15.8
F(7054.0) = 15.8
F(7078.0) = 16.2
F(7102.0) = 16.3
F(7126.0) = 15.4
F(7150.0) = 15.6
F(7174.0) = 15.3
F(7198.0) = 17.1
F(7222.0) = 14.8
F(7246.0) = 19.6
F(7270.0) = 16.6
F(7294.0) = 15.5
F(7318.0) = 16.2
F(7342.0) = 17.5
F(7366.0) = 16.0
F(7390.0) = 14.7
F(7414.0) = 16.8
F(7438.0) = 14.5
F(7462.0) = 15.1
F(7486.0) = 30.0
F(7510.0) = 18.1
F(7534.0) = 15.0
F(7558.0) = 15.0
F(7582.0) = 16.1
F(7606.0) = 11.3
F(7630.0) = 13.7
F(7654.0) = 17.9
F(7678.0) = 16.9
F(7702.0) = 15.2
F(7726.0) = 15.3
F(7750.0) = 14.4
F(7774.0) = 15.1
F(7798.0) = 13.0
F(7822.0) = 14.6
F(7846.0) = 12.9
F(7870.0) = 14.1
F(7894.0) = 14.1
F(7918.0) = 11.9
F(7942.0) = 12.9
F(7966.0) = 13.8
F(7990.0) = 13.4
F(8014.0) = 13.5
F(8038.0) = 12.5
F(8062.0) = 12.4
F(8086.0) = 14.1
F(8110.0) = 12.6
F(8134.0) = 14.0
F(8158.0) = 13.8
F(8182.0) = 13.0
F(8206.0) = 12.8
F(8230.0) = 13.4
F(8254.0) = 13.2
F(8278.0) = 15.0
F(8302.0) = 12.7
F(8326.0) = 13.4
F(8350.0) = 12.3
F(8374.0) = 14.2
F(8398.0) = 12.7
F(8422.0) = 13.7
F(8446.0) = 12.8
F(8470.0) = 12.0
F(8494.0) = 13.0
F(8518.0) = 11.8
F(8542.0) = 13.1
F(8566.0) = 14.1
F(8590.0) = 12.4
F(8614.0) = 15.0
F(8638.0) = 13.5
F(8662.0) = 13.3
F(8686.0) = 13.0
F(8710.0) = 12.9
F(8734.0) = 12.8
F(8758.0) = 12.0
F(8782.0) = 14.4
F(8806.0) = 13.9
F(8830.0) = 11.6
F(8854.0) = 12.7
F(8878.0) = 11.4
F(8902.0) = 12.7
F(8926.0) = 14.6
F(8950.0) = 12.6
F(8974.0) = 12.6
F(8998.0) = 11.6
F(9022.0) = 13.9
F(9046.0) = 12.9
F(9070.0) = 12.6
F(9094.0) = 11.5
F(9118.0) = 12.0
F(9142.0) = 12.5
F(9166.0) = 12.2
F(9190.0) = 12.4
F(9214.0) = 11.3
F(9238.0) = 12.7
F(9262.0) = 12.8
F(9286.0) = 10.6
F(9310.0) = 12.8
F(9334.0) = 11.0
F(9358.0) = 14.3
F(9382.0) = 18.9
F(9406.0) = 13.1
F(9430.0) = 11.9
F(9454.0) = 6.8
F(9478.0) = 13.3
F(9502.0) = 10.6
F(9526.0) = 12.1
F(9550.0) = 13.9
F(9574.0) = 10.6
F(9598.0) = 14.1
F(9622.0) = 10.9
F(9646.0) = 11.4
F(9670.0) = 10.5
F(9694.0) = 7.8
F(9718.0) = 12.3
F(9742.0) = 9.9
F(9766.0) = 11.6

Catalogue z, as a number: 0.14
